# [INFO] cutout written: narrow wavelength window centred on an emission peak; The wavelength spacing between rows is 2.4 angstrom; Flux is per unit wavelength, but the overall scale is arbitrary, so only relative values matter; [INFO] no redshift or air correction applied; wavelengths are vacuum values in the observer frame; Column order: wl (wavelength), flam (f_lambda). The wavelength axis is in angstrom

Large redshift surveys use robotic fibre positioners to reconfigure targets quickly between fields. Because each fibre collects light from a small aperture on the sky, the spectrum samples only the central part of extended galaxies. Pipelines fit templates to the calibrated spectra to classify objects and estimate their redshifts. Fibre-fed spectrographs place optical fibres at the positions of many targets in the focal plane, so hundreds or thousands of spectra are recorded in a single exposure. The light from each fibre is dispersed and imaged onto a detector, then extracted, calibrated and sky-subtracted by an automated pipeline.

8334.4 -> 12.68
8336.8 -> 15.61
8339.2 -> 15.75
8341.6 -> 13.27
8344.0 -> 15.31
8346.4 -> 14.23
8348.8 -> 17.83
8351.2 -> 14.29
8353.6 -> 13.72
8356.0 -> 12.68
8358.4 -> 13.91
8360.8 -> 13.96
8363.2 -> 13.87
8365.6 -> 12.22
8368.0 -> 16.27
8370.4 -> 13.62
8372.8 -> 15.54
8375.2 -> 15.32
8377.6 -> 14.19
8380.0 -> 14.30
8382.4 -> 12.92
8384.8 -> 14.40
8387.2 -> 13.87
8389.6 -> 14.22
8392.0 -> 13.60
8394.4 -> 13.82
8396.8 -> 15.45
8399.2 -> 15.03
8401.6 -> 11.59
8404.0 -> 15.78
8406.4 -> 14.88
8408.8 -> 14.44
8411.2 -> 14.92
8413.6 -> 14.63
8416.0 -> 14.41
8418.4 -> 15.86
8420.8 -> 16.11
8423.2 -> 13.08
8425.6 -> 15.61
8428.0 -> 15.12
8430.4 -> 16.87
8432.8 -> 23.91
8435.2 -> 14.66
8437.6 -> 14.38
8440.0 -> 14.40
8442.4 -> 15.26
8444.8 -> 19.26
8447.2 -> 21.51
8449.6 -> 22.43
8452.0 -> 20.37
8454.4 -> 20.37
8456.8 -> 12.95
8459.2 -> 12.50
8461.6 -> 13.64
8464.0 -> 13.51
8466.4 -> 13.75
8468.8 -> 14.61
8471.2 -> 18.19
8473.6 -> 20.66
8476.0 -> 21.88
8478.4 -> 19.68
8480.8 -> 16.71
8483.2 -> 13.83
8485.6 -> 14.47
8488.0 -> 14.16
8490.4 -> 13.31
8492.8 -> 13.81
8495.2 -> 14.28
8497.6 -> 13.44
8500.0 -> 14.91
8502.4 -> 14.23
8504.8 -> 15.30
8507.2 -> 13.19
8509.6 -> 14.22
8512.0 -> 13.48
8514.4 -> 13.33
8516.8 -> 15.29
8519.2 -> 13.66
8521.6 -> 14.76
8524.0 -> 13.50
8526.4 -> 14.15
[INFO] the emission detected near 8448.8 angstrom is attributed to H-alpha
